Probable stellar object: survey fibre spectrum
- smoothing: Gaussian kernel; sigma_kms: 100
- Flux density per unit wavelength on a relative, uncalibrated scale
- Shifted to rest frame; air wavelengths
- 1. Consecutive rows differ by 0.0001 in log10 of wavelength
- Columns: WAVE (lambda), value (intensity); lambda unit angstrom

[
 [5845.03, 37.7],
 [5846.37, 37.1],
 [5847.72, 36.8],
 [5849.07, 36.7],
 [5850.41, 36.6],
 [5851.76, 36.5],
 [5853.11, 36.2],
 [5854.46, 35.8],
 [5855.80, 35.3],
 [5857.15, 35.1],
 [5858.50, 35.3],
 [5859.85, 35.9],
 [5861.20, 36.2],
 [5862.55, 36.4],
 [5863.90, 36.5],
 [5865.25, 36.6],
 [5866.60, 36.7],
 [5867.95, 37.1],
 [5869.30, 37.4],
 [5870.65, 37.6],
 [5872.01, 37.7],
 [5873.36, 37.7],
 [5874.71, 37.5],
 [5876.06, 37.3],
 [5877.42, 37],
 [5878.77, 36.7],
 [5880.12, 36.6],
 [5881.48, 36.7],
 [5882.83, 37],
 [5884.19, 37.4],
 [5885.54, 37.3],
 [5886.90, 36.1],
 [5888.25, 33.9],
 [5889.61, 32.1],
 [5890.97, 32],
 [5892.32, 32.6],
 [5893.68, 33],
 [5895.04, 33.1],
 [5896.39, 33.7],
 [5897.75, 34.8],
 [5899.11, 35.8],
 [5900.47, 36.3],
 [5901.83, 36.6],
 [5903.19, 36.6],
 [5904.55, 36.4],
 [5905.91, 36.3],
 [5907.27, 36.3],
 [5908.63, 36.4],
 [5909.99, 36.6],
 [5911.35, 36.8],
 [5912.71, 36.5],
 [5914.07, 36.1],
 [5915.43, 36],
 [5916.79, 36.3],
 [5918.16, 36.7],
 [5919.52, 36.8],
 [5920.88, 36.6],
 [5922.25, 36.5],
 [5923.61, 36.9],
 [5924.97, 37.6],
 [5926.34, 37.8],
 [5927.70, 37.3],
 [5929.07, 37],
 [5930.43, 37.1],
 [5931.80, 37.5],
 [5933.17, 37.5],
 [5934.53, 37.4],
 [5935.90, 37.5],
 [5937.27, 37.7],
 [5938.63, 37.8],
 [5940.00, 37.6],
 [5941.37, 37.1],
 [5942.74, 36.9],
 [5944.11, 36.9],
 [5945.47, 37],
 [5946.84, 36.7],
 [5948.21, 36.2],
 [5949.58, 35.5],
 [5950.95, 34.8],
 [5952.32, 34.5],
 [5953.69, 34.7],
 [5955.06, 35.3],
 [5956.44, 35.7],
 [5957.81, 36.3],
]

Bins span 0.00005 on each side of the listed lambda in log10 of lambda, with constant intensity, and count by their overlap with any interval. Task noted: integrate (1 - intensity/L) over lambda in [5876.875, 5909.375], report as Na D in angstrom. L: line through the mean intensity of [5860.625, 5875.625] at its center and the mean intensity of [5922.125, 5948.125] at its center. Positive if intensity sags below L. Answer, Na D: 1.5 angstrom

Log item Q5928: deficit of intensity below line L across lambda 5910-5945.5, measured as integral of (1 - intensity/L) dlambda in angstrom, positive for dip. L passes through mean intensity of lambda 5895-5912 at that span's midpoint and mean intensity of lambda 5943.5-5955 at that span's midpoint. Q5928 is -1.17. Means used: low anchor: 35.9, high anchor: 35.8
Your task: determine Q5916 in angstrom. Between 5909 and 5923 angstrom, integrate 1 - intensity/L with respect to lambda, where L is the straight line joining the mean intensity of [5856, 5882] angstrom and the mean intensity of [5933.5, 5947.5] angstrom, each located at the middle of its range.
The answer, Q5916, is 0.2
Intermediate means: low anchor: 36.7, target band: 36.5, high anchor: 37.3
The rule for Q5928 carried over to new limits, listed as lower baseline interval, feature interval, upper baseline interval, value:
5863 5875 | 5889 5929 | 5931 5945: 1.6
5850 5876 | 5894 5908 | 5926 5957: 0.4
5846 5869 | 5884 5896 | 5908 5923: 0.8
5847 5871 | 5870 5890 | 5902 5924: -0.1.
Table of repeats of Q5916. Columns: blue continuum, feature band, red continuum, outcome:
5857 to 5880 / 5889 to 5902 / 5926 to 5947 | 1.1 angstrom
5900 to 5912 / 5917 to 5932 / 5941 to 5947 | -0.1 angstrom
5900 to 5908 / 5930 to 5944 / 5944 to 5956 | -0.6 angstrom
